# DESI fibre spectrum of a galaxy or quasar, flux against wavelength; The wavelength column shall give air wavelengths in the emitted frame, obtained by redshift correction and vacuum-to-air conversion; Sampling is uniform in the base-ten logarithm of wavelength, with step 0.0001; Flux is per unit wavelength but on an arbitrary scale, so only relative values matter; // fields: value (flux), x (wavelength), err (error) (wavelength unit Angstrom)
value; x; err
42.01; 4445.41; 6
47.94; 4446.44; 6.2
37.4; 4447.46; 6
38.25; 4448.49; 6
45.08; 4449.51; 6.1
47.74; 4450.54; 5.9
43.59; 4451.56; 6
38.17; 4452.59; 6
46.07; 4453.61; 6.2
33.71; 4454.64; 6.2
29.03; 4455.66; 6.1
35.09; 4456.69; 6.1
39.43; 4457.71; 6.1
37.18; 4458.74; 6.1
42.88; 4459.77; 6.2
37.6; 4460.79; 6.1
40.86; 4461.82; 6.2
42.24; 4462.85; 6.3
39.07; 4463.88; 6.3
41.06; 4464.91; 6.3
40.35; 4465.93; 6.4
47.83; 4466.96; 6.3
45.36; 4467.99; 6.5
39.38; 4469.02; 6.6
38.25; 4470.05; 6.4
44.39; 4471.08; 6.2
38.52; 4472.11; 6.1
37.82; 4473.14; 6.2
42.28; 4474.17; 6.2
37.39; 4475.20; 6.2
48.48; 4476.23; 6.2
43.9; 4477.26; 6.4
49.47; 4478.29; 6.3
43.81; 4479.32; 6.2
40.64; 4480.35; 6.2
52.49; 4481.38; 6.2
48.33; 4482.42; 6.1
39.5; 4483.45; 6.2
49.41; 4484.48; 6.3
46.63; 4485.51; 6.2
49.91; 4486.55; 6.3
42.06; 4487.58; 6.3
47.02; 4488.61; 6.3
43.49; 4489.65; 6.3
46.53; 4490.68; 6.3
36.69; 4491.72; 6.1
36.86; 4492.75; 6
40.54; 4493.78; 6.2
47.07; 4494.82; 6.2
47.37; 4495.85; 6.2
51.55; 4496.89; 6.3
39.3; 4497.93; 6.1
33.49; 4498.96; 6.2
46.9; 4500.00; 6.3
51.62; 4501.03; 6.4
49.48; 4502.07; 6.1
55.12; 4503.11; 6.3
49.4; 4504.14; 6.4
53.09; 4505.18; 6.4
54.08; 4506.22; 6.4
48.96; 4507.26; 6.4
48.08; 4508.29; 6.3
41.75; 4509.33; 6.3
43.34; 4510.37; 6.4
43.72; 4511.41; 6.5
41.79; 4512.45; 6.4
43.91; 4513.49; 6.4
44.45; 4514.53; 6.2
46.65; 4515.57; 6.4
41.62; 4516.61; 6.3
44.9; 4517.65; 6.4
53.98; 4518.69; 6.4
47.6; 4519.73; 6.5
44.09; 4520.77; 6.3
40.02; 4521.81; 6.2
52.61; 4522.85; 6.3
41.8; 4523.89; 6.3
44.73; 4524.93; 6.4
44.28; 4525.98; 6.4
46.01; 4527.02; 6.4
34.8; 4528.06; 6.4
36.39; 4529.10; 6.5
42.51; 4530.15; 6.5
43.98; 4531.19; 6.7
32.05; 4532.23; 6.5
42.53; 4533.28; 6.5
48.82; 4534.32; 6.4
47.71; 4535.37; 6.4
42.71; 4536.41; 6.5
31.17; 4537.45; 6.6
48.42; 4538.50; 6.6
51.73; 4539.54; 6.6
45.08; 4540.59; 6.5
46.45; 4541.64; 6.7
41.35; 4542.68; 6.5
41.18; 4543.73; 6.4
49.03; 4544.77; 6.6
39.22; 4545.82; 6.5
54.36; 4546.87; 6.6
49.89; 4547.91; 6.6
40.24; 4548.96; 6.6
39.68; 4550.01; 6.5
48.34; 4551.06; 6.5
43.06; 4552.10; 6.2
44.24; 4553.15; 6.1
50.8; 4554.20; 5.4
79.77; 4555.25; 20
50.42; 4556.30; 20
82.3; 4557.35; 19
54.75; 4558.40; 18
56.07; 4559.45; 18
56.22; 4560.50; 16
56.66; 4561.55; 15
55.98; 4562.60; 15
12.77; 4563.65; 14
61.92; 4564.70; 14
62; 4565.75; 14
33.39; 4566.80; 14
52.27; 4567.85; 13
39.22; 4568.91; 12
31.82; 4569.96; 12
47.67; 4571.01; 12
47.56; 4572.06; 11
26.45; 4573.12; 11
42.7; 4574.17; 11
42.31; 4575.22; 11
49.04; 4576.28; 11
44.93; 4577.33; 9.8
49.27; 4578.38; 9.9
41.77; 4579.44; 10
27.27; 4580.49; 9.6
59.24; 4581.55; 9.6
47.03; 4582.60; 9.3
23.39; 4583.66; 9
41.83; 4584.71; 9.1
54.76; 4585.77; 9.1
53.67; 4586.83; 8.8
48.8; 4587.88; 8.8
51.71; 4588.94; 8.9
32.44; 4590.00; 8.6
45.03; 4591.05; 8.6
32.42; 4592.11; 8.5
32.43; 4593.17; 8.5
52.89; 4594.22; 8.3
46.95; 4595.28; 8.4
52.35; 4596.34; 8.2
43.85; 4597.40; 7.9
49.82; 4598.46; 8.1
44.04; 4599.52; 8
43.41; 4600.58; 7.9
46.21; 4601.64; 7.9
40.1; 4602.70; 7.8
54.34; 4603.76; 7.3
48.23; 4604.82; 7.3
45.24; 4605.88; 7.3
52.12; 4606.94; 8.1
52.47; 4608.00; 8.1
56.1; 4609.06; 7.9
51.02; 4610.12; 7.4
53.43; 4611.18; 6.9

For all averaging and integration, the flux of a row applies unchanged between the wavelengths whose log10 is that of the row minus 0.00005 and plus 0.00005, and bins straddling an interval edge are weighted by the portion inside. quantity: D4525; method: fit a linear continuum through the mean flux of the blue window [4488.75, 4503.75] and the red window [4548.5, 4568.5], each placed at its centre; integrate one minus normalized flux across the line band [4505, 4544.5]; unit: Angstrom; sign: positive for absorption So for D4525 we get 2.9 Angstrom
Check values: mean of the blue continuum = 44.8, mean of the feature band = 44.4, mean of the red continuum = 51.6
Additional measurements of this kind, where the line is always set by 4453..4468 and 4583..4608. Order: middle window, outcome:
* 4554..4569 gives -3.53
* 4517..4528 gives -0.85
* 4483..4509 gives -3.17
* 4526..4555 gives -0.78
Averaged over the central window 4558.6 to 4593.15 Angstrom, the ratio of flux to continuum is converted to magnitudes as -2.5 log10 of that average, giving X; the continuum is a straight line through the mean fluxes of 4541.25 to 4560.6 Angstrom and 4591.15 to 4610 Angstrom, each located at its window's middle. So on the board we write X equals 0.099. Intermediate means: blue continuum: 50.8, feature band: 44.5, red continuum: 46.7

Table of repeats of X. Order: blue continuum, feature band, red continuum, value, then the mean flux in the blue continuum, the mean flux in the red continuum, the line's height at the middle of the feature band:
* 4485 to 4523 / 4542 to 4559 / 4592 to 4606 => -0.11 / 45.8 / 45.5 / 45.6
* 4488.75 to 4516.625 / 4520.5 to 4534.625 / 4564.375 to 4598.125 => 0.07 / 45.5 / 44.2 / 45.1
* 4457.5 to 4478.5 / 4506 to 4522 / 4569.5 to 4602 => -0.08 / 41.5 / 43.7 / 42.4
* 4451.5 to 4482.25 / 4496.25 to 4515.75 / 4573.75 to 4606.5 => -0.10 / 41.3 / 44.8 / 42.4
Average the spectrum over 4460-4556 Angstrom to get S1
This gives 44.8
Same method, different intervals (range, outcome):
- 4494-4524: 46.5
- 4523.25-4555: 44.1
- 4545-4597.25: 46.7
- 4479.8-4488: 46.2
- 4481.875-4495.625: 44.2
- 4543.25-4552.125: 45.2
